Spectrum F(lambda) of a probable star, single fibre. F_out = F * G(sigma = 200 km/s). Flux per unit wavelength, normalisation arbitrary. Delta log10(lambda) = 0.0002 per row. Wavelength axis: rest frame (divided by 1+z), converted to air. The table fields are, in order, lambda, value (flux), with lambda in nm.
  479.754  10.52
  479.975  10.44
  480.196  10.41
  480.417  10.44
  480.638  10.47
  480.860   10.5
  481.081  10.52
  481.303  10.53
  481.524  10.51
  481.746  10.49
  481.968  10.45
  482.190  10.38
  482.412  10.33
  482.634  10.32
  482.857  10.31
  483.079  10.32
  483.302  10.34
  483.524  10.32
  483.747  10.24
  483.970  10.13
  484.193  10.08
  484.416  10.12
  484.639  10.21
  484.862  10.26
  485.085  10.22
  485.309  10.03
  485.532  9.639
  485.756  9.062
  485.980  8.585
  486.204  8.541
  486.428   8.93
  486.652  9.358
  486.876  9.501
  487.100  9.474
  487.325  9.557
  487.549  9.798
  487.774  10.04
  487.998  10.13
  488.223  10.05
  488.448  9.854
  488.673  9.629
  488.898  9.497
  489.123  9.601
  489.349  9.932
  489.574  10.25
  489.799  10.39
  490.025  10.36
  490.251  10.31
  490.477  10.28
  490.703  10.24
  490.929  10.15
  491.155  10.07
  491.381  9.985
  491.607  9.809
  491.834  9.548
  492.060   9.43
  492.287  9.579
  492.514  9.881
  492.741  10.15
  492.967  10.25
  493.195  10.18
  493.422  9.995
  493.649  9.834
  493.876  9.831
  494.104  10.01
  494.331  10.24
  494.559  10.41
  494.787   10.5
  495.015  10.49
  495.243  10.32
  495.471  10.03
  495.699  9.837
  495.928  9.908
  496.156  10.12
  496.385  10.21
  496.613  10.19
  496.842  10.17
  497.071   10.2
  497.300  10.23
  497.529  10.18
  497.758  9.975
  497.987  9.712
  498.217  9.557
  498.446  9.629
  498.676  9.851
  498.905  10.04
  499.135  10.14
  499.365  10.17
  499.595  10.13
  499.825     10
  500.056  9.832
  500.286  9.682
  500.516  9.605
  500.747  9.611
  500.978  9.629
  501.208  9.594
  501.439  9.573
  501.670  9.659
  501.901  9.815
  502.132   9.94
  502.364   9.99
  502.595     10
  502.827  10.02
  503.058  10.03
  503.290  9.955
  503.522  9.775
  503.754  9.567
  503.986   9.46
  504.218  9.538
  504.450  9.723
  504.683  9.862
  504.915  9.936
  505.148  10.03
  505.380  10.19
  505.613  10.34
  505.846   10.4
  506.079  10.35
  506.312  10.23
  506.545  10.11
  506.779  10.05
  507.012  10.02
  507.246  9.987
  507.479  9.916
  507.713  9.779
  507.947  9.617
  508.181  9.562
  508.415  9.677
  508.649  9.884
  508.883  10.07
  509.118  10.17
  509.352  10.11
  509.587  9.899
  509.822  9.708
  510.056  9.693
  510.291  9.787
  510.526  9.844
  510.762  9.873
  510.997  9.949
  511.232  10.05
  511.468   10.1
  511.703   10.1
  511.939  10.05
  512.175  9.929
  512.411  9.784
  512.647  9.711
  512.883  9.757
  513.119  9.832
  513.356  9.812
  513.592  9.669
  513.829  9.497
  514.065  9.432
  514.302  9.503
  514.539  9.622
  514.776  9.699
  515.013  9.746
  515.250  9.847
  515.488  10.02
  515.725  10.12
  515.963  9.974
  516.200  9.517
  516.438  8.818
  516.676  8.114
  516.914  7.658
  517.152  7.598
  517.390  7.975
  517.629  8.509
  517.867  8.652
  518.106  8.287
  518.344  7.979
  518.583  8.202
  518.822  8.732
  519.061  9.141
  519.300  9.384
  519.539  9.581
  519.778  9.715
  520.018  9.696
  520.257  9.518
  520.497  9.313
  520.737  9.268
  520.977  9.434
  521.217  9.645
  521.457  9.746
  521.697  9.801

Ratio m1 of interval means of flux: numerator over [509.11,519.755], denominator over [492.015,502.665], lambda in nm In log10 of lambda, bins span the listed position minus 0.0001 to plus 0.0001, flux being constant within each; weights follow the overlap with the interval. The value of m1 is 0.9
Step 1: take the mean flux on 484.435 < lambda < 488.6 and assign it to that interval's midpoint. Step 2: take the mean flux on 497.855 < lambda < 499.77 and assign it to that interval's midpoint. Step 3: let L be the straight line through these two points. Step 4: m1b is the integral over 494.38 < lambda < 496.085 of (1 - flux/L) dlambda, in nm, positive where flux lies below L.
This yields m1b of -0.07 nm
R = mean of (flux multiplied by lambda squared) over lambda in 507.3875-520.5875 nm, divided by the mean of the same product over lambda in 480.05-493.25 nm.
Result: 1.06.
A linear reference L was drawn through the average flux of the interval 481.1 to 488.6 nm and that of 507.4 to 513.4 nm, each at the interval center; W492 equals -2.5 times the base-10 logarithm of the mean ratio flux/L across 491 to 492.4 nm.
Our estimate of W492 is 0.02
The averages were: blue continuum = 9.95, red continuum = 9.87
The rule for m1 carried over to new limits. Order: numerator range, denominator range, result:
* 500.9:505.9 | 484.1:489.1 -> 1.02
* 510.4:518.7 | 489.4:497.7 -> 0.93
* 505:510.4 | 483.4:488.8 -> 1.02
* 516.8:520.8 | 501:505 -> 0.90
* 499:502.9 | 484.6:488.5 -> 1.02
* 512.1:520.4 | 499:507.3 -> 0.93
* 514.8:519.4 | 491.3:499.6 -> 0.89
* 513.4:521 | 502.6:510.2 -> 0.92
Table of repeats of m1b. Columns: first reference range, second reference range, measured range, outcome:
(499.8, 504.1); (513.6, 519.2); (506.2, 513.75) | -0.45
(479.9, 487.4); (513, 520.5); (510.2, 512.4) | -0.16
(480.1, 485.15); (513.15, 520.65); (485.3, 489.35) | 0.26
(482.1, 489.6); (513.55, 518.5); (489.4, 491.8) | -0.11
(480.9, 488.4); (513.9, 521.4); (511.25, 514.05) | -0.17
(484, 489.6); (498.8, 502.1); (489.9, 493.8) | -0.11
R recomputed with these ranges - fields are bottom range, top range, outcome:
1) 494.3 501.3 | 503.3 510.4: 1.03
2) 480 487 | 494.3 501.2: 1.06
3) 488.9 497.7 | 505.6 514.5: 1.05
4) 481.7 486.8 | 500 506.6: 1.07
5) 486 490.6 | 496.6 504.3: 1.06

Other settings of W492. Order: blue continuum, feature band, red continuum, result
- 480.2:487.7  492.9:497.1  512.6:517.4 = -0.04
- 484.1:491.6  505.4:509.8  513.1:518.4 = -0.08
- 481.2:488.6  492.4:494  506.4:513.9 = -0.01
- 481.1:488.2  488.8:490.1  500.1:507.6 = -0.01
